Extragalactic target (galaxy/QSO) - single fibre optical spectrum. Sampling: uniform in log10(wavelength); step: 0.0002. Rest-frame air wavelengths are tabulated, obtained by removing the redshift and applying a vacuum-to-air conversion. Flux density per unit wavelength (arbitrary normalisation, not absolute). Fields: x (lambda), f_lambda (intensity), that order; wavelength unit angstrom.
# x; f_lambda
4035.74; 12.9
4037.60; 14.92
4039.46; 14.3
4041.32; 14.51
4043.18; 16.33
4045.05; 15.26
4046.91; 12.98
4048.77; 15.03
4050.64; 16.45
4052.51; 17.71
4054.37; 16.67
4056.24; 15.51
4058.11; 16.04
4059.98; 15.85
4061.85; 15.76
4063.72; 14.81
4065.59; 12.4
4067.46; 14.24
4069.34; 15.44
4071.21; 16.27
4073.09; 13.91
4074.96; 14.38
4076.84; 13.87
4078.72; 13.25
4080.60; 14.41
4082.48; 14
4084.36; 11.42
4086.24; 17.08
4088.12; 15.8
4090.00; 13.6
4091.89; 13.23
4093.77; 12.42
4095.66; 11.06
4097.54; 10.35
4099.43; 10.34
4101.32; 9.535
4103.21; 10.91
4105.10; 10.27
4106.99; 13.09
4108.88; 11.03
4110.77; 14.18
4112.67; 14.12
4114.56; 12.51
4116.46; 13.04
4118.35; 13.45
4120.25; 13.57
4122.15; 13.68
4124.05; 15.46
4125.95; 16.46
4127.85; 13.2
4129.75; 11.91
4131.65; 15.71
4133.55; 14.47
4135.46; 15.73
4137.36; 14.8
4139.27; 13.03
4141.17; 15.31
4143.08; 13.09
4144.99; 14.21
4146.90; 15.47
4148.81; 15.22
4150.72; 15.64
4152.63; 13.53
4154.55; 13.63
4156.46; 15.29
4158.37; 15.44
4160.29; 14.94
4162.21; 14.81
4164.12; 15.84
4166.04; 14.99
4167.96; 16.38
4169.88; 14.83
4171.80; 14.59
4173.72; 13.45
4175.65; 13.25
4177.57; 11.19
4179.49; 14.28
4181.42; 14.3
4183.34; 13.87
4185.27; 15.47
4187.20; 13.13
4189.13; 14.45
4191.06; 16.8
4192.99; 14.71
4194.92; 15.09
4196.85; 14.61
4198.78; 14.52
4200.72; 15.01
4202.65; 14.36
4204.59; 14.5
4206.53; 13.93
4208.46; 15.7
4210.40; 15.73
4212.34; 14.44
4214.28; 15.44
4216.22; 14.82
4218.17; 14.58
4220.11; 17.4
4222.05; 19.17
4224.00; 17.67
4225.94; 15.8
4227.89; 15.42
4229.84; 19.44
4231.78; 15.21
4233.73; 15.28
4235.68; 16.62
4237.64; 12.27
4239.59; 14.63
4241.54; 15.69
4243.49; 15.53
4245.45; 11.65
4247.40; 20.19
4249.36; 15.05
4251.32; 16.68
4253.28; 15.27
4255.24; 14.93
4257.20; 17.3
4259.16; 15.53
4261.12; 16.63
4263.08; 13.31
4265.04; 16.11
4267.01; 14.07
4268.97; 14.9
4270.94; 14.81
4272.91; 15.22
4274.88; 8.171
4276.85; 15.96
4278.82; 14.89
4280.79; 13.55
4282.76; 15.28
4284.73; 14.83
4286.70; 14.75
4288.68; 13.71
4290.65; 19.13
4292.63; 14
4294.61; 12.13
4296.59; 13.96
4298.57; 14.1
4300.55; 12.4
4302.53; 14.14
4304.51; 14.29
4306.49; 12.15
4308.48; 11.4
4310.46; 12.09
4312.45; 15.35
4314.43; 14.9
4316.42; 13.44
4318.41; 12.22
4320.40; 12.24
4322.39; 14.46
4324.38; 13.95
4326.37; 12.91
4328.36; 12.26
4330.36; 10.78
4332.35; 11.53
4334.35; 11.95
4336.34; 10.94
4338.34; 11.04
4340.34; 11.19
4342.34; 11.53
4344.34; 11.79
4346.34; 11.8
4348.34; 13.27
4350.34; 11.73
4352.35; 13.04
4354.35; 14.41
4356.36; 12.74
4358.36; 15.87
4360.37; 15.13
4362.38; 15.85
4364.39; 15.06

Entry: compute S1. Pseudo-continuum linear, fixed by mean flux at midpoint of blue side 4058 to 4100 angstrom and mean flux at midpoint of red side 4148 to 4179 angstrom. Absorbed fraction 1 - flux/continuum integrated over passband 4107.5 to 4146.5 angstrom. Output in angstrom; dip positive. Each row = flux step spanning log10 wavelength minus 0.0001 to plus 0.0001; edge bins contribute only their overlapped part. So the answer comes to 0.9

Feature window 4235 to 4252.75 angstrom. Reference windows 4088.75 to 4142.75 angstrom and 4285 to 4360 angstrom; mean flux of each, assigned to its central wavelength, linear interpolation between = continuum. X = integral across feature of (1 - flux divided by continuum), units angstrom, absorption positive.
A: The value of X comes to -3.03 angstrom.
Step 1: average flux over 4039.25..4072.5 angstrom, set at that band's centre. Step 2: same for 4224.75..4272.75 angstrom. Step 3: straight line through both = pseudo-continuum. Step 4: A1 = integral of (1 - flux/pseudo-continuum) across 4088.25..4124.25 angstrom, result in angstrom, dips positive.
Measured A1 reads 6.9 angstrom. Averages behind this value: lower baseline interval 15.3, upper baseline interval 15.5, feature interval 12.4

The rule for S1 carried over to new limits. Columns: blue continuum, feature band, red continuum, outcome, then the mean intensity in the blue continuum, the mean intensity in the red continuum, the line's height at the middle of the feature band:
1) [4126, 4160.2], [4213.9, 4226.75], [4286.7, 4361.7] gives -2.4 angstrom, 14.5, 13.1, 13.9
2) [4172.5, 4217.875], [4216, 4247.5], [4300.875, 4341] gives -4.3 angstrom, 14.5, 12.7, 14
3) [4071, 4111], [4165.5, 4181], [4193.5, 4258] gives 0.4 angstrom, 12.8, 15.6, 14.5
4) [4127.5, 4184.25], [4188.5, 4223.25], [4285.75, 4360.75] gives -3.2 angstrom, 14.4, 13.1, 14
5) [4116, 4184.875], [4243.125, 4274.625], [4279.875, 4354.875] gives -4.0 angstrom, 14.4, 13.1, 13.6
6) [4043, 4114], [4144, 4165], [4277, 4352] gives -1.9 angstrom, 13.9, 13.2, 13.6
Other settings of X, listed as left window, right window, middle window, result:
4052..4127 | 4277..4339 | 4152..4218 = -5.0 angstrom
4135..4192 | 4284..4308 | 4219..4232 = -2.7 angstrom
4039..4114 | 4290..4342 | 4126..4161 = -2.2 angstrom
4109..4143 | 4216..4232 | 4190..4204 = 0.9 angstrom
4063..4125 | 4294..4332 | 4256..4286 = -3.6 angstrom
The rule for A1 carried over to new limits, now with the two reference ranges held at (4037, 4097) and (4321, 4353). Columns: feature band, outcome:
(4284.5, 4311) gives -2.7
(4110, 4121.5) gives 0.6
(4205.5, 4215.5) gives -1.3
